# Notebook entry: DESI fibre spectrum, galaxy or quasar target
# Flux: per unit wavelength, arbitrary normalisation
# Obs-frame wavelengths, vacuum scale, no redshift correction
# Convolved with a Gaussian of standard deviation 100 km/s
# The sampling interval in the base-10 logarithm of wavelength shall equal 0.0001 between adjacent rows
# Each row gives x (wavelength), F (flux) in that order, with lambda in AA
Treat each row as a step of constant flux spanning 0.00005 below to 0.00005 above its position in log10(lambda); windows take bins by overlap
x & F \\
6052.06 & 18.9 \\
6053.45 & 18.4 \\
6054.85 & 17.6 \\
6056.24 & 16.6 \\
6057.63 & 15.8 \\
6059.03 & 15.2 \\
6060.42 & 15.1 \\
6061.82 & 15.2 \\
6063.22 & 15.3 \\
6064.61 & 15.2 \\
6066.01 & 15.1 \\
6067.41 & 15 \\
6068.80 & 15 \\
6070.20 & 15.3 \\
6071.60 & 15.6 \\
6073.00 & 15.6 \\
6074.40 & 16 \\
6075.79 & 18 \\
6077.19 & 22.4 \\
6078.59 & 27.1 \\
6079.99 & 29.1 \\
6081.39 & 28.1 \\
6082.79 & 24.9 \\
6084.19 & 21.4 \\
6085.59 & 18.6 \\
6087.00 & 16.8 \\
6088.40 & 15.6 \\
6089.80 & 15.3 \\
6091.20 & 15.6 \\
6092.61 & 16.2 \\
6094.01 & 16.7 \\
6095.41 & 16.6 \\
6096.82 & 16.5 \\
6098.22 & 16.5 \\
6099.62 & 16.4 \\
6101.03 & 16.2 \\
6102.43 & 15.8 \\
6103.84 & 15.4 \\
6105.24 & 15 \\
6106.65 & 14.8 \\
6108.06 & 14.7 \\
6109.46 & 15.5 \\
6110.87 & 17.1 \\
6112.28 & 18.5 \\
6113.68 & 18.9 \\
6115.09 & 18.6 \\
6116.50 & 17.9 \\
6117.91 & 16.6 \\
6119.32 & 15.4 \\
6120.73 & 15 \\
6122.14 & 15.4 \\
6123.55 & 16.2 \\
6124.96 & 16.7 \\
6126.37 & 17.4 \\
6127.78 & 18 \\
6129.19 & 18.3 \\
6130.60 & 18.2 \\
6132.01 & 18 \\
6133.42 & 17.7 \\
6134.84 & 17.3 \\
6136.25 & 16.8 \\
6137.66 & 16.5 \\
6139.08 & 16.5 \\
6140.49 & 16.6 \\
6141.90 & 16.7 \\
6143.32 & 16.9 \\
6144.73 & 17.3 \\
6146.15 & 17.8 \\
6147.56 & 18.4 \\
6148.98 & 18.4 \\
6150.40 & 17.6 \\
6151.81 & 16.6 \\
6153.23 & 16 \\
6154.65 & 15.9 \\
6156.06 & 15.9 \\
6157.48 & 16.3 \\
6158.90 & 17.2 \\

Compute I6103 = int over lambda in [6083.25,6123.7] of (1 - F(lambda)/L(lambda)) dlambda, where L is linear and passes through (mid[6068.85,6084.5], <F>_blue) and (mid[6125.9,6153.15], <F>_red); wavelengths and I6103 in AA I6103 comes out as 5.9 AA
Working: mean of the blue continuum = 21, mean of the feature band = 16.6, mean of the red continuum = 17.4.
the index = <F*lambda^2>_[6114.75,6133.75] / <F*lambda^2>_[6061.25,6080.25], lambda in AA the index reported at 0.99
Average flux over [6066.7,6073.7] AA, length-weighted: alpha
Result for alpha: 15.3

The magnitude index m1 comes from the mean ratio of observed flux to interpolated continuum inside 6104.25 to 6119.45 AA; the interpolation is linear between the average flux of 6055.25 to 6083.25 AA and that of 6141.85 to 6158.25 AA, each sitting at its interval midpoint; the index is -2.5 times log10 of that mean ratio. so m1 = 0.06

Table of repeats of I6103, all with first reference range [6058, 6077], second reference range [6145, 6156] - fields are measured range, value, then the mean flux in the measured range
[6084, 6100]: -0.6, 16.7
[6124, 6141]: -0.5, 17.3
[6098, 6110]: 0.6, 15.6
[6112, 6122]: -0.3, 17.1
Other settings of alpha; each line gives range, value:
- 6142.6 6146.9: 17.3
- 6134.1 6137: 17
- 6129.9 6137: 17.6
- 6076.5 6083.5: 26.3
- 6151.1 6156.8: 16.1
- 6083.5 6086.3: 19.9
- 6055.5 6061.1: 15.7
